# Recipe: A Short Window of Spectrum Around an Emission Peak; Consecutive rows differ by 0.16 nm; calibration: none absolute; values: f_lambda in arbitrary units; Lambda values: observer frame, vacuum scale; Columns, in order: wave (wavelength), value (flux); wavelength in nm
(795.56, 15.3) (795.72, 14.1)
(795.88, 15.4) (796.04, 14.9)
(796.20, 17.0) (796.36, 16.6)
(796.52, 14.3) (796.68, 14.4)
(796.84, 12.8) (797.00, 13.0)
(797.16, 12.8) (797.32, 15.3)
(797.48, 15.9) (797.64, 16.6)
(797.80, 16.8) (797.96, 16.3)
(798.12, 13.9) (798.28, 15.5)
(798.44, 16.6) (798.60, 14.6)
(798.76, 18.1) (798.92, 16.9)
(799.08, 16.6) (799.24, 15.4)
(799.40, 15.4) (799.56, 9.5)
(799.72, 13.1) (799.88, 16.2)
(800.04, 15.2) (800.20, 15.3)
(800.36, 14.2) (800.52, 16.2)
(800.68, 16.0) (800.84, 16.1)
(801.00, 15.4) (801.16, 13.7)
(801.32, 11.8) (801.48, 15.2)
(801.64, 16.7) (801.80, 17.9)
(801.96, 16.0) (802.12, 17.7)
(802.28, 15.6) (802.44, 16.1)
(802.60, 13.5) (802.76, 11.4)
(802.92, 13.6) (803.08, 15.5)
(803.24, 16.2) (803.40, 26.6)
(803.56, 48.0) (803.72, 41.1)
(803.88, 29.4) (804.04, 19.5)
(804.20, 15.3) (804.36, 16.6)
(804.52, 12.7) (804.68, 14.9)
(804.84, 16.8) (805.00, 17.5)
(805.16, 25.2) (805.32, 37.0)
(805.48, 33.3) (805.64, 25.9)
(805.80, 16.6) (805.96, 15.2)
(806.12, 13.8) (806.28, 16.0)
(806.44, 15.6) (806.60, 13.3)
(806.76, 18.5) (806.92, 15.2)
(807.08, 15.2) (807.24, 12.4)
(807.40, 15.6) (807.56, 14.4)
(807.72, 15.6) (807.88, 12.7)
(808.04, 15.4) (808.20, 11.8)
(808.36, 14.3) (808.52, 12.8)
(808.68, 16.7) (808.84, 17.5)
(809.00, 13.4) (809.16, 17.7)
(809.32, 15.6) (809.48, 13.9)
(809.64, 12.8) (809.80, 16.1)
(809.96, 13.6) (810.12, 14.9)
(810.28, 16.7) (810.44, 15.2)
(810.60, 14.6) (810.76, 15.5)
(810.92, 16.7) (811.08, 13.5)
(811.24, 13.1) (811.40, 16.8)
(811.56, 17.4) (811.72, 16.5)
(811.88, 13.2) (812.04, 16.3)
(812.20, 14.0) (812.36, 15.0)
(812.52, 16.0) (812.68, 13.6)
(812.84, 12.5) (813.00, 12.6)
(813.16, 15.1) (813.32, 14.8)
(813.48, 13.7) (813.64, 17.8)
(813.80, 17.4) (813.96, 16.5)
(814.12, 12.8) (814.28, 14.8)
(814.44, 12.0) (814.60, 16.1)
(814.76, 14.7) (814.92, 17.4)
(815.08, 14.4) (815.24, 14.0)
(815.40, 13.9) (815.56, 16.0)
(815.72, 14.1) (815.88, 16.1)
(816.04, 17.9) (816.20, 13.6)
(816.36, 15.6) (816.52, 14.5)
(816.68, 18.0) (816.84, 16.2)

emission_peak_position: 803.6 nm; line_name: [S II] 6716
